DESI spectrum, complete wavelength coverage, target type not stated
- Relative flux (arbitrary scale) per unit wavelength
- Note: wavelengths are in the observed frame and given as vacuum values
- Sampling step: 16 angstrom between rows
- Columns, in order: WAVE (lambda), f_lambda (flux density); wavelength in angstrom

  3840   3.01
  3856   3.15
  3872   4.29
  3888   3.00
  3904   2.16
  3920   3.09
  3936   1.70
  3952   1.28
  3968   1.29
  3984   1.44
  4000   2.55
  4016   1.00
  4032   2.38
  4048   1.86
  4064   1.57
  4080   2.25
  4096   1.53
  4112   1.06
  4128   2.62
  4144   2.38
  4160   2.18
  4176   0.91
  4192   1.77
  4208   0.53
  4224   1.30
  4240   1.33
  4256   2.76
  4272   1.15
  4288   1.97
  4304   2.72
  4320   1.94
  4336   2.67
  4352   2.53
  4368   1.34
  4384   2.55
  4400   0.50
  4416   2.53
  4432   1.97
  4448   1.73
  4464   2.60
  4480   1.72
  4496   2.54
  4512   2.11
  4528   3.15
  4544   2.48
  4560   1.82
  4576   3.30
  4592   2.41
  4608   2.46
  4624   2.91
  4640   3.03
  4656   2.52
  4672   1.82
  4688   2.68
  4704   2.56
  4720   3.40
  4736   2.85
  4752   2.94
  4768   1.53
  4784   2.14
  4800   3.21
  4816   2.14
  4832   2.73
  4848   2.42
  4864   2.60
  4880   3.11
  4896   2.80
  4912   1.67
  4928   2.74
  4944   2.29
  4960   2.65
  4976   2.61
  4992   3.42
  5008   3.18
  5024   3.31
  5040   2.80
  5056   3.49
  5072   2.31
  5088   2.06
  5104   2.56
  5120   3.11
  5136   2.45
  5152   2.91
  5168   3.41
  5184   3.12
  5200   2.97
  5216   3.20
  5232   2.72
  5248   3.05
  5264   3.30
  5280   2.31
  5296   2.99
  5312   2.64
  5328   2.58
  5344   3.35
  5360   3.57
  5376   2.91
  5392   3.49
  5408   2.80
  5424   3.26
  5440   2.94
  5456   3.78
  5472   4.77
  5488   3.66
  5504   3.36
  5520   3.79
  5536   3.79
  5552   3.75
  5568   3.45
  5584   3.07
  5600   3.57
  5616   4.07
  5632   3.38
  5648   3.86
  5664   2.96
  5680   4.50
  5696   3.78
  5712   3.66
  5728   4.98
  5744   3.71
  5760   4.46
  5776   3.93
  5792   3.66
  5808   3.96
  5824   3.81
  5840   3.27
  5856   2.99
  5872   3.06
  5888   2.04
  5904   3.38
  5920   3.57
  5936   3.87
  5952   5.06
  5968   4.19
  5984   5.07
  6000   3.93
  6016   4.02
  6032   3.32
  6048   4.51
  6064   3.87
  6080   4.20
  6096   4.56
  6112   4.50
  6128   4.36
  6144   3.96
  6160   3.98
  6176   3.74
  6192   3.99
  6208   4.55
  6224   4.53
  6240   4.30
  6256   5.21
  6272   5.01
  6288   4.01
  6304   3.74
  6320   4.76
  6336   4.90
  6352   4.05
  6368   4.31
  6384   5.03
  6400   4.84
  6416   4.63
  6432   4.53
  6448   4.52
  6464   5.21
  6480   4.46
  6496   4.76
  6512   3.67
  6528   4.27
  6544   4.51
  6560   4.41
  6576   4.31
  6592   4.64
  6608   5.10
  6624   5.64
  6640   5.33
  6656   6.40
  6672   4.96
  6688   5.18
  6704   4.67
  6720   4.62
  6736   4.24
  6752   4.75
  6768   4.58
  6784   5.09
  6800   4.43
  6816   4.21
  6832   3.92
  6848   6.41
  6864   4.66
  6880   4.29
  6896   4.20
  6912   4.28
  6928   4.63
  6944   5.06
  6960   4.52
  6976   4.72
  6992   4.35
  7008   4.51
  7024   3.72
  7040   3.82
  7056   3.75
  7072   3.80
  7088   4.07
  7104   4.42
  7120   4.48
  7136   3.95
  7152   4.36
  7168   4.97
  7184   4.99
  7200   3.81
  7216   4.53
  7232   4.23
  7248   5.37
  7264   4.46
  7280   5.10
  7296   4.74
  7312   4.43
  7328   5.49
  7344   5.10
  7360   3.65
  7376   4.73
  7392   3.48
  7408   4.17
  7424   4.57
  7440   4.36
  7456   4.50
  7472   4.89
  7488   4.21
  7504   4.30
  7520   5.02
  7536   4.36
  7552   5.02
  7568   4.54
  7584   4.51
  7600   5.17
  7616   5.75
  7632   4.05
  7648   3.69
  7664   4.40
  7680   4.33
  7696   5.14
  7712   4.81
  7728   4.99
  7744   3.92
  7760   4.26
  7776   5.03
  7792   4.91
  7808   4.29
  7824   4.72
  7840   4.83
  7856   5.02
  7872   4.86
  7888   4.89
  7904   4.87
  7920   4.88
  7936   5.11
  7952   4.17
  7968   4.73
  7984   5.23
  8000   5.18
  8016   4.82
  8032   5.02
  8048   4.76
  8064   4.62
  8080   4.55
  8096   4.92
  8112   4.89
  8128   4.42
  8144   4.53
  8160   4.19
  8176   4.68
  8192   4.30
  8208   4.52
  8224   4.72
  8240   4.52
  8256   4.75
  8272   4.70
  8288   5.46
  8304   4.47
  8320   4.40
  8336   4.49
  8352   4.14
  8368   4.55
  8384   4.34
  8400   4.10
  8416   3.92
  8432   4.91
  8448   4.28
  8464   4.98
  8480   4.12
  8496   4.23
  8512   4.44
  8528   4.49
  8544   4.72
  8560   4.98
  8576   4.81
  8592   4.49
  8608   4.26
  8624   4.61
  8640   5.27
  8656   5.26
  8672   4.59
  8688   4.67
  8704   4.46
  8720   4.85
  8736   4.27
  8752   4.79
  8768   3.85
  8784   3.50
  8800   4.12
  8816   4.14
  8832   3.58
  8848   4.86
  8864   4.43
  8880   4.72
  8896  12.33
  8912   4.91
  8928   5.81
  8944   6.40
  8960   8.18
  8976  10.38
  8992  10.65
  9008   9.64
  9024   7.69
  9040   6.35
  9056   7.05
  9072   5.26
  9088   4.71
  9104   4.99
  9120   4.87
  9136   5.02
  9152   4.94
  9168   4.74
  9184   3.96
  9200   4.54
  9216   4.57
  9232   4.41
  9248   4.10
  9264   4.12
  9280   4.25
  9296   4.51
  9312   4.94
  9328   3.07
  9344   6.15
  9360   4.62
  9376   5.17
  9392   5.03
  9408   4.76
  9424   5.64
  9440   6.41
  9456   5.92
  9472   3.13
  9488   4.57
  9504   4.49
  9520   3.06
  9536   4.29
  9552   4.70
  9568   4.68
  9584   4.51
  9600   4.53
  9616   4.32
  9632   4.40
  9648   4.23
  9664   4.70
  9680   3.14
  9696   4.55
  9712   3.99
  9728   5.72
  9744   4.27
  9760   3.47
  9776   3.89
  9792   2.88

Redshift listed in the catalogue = 0.37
